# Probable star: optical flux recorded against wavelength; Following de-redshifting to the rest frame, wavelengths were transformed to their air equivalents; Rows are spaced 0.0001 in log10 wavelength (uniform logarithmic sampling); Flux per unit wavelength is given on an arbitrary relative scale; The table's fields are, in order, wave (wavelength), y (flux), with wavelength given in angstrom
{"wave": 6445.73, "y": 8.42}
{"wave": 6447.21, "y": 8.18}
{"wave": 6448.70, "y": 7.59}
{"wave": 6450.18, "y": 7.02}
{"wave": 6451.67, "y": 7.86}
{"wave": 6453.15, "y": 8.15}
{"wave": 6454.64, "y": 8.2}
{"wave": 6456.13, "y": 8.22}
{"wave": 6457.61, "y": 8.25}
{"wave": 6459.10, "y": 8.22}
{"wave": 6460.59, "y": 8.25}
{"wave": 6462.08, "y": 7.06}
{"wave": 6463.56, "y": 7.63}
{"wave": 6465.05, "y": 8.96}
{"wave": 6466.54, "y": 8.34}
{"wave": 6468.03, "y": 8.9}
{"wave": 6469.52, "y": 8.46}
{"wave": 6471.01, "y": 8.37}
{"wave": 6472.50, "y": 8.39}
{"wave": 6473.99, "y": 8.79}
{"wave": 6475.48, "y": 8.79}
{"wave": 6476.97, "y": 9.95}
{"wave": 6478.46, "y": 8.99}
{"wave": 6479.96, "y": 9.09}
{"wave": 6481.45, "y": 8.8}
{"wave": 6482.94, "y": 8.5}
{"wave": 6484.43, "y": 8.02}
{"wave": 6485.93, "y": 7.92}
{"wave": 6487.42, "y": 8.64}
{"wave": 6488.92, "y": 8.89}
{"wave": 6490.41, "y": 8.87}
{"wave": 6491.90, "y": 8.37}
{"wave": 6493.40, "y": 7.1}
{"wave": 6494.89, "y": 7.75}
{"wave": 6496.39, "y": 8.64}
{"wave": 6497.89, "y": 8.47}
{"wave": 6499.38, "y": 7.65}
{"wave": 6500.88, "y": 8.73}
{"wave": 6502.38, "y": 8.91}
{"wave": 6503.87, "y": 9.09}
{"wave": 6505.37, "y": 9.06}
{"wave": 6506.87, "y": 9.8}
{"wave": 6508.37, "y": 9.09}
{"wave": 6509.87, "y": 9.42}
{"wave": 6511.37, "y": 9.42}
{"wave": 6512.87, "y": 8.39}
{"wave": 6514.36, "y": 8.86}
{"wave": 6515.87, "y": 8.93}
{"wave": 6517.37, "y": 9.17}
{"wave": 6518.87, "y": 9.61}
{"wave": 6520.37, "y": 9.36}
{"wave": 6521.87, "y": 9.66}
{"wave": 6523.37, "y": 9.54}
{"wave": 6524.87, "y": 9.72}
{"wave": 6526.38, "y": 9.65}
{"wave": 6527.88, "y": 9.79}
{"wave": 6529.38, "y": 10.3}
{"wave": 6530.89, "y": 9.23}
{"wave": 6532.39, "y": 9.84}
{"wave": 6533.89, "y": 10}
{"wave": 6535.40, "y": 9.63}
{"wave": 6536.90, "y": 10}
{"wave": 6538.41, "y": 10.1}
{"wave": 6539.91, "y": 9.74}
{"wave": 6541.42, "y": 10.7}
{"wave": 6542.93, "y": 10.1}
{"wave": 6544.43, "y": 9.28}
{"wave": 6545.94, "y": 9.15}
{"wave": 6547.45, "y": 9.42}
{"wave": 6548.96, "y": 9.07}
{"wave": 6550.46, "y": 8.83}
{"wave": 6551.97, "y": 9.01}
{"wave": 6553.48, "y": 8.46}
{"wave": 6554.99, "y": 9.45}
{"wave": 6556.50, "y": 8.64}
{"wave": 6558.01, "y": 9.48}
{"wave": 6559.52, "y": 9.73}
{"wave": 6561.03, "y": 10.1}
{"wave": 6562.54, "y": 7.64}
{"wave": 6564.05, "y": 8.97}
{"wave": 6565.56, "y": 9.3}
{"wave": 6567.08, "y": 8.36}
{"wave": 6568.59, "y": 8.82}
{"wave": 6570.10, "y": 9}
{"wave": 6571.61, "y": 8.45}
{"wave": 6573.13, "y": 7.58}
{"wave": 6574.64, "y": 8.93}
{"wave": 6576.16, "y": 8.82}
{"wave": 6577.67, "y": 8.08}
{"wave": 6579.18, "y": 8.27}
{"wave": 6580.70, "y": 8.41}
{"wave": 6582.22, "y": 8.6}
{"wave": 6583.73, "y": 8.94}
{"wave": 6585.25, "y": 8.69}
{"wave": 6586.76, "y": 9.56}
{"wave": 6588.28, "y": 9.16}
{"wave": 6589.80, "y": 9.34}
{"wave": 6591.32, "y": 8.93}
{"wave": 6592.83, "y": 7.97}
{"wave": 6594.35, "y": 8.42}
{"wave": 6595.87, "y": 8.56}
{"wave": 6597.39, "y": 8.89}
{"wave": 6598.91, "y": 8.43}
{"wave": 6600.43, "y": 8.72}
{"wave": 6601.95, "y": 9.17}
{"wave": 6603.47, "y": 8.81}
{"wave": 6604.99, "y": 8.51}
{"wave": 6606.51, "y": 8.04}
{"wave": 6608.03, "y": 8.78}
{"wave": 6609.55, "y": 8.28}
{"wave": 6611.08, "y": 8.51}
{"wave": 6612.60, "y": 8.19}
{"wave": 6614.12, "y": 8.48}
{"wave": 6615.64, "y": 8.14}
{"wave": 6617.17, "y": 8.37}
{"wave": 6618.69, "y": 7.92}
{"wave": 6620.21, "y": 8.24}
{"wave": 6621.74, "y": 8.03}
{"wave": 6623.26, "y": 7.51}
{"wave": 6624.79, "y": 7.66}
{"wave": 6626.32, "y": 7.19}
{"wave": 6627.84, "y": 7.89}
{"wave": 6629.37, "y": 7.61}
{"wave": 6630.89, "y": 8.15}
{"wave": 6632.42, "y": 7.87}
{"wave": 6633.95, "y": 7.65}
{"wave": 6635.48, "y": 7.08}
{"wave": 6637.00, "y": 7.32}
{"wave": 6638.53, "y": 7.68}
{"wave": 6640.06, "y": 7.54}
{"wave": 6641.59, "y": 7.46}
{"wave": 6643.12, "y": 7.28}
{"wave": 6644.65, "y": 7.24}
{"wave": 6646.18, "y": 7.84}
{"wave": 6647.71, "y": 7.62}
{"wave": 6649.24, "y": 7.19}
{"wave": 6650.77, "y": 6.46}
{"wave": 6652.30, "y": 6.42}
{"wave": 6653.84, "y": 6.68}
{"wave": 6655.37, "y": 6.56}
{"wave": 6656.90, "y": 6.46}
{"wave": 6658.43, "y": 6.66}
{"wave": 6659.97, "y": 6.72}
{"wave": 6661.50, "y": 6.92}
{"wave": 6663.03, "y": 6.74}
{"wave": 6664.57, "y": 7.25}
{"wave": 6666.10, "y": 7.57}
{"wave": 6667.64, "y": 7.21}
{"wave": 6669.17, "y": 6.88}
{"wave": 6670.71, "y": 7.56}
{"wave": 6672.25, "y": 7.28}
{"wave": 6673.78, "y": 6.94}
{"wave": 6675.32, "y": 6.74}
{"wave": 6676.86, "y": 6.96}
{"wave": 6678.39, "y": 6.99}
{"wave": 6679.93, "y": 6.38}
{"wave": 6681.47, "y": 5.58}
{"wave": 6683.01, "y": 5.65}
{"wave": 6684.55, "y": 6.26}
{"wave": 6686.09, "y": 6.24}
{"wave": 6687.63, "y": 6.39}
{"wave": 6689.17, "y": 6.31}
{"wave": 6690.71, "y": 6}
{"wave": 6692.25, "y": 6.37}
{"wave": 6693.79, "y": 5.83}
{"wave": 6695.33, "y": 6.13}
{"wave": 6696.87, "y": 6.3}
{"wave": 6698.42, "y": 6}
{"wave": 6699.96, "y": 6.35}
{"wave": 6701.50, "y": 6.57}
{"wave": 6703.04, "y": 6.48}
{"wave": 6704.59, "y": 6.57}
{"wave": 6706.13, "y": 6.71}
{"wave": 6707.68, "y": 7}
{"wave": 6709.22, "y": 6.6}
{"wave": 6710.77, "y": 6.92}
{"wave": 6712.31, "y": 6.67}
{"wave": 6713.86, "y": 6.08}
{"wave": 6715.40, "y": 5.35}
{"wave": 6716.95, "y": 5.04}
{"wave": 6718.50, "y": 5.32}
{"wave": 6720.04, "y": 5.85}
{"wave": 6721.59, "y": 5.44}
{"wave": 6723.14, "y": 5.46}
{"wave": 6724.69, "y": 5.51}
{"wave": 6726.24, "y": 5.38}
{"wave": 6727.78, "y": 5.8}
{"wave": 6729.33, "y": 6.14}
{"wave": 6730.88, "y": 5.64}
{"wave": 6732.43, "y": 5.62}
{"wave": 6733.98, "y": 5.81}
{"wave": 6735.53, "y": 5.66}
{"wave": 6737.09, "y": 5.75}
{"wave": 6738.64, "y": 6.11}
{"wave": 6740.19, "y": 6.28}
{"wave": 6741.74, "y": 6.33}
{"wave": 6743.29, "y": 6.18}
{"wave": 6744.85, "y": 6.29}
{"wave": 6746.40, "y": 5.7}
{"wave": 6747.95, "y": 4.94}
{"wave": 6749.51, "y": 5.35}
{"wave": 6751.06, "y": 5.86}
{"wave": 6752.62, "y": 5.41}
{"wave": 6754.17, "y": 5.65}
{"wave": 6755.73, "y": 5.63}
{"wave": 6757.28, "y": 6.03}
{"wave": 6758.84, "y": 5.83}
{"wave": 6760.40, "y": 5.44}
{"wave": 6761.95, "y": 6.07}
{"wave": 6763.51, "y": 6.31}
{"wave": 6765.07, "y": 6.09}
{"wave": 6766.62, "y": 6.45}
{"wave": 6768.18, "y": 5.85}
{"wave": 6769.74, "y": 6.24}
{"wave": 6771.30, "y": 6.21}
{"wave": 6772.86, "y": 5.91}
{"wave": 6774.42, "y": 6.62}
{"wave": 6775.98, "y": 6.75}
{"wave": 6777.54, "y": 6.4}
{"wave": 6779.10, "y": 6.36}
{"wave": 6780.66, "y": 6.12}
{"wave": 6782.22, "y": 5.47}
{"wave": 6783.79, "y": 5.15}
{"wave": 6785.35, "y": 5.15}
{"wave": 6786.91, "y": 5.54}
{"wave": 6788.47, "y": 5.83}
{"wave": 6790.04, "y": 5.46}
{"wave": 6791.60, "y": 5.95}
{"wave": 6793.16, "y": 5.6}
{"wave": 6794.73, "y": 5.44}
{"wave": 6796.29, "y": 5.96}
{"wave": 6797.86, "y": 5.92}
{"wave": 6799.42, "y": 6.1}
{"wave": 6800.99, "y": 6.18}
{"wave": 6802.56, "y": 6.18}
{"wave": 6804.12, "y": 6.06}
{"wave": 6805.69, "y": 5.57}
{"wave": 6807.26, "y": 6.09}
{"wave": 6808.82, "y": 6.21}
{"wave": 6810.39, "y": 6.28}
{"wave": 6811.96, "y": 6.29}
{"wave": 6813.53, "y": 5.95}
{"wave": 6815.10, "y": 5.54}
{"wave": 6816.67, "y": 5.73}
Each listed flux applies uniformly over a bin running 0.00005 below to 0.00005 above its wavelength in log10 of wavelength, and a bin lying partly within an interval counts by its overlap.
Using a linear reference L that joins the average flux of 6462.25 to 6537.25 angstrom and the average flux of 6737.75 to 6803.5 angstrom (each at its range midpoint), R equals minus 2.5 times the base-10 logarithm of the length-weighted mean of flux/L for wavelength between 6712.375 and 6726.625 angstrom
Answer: 0.17 mag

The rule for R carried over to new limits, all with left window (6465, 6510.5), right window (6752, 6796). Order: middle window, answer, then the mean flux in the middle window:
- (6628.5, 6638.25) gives -0.05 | 7.62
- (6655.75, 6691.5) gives 0.03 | 6.68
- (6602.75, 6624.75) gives -0.11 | 8.25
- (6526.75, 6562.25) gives -0.18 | 9.54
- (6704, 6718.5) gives 0.04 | 6.27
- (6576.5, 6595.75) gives -0.13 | 8.7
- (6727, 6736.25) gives 0.09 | 5.78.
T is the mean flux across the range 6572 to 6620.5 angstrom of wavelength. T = 8.56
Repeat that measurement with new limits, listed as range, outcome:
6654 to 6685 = 6.77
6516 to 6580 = 9.26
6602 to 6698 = 7.24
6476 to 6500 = 8.49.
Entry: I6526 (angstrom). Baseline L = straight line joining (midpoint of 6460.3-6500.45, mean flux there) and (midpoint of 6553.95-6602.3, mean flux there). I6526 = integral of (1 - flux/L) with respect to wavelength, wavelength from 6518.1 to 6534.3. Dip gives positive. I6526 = -2.1 angstrom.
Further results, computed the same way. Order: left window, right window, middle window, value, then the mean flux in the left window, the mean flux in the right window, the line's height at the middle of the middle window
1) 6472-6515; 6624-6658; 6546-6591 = -4.9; 8.71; 7.3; 7.99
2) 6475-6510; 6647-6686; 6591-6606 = -2.2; 8.67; 6.78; 7.52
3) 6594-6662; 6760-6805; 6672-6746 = 7.3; 7.76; 5.96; 6.82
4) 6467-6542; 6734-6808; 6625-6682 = 1.3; 9.06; 5.9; 7.29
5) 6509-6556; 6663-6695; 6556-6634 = -2.4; 9.47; 6.61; 8.25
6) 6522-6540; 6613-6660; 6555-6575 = 0.4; 9.8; 7.47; 9.04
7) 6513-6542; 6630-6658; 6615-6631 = -0.4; 9.64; 7.25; 7.68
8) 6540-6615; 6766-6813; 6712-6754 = 6.3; 8.84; 5.98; 6.74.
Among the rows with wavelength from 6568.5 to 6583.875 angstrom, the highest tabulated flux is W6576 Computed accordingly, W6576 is 9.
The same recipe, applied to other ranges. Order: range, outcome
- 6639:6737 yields 7.84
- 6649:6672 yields 7.57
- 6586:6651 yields 9.56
